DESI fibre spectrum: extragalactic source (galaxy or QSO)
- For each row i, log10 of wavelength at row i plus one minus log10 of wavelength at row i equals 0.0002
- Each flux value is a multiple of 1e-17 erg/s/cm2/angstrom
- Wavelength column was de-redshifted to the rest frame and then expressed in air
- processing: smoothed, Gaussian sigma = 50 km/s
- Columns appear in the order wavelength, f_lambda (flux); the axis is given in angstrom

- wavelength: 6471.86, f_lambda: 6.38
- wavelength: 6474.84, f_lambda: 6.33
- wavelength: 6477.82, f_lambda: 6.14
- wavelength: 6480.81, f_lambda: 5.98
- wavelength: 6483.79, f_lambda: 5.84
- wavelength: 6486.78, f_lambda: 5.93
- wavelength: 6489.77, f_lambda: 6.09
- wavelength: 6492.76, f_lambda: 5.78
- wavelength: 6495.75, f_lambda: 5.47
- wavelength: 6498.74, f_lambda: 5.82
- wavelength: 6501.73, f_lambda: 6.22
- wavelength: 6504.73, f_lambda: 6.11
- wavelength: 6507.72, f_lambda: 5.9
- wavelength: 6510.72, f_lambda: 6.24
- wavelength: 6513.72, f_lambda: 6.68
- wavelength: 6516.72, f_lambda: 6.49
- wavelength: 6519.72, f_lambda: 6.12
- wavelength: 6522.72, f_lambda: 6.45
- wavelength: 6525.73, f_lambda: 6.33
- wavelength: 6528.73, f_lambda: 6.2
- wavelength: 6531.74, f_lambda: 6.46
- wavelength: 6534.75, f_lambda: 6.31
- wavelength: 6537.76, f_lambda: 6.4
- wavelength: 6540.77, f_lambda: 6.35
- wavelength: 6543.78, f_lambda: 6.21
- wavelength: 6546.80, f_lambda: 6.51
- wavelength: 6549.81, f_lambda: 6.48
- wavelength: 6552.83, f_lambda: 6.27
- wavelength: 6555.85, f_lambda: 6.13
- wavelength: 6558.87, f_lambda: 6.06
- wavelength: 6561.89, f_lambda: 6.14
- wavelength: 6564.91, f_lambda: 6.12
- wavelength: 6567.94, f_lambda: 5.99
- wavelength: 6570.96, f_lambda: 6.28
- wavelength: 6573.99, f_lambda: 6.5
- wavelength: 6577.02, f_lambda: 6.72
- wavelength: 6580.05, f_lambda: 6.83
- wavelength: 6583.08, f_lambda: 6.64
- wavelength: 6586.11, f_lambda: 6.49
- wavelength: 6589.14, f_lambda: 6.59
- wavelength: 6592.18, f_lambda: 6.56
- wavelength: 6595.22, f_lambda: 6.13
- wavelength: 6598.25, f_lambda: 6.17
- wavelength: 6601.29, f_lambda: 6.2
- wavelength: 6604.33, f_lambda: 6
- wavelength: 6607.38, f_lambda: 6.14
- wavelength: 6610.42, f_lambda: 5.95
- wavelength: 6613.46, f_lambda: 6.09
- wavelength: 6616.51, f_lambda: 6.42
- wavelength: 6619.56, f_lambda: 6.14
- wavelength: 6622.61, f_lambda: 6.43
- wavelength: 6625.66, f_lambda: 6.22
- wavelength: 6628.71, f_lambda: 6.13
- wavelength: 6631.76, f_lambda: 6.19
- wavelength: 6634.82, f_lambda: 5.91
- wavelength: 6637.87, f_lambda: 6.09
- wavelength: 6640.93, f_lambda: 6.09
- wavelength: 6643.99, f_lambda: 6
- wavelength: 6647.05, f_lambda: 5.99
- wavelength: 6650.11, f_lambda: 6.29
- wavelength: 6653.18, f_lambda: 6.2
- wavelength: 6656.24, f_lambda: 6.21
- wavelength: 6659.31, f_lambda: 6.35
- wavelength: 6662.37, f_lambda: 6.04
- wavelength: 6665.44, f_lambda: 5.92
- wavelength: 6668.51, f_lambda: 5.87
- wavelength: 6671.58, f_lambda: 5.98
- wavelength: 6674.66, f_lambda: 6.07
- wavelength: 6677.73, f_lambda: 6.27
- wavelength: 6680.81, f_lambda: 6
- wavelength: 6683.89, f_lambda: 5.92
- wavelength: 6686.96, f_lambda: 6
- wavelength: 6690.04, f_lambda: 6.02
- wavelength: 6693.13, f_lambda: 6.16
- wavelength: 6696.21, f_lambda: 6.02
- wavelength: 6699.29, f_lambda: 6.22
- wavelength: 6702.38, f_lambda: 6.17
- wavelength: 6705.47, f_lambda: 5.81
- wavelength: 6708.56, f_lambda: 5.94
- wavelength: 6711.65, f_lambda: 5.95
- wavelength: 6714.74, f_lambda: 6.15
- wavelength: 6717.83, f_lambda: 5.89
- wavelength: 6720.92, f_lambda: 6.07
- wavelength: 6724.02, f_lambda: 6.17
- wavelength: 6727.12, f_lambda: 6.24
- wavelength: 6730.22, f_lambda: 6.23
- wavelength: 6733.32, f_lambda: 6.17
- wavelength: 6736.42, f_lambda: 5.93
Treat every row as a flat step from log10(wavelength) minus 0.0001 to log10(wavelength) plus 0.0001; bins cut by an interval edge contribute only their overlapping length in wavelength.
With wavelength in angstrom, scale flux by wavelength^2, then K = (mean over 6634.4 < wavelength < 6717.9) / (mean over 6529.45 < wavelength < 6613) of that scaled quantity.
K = 0.99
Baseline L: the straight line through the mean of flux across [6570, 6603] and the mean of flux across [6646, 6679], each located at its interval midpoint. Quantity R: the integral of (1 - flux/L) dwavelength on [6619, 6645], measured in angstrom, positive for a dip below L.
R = 0.48 angstrom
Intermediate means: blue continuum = 6.46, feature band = 6.14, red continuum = 6.11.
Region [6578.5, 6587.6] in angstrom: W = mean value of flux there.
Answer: 6.66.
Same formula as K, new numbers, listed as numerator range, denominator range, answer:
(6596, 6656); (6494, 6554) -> 1.01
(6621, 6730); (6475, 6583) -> 1.02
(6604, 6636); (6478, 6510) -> 1.08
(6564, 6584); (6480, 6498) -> 1.13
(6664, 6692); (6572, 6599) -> 0.95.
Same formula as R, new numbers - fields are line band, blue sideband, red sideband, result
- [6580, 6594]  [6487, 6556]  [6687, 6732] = -1.0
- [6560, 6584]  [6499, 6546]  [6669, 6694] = -0.7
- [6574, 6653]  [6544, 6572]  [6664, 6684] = -1.8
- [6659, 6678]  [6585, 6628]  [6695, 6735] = 0.3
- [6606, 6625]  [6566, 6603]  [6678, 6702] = 0.4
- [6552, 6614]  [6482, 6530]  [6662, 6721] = -2.2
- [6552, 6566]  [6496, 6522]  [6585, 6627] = 0.2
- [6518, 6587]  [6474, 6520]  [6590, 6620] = -2.4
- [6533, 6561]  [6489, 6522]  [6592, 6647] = -0.9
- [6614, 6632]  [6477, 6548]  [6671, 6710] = -0.5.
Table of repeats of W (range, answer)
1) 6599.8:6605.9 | 6.09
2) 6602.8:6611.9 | 6.03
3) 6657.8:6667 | 6.11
